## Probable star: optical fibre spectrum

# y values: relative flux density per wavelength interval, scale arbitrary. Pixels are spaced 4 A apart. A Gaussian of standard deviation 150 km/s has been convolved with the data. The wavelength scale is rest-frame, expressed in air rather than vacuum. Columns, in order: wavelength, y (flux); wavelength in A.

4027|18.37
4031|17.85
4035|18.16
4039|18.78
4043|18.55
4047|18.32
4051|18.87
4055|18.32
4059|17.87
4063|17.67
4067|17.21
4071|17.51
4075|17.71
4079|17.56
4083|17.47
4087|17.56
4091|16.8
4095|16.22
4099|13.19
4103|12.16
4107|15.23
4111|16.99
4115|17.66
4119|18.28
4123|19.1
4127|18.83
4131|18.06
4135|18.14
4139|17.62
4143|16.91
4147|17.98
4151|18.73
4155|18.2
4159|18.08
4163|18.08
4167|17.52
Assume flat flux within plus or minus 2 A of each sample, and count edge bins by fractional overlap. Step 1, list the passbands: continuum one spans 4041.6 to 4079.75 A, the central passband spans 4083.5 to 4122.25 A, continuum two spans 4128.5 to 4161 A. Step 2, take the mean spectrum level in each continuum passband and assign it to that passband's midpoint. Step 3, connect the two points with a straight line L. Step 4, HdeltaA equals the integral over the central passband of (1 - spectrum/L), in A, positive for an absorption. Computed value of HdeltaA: 3.9 A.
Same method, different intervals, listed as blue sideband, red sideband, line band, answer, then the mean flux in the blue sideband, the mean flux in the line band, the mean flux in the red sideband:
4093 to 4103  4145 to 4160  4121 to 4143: -1.99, 14.2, 18.2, 18.3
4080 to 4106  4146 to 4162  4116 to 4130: -1.40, 15.6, 18.6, 18.3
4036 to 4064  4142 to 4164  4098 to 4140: 2.85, 18.4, 16.9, 18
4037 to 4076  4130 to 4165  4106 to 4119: 0.74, 18.1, 17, 18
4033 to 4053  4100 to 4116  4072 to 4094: -1.16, 18.5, 17.4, 15.2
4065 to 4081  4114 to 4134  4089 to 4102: 1.99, 17.5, 15.2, 18.4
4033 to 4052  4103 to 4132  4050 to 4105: 3.54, 18.5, 16.8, 17.3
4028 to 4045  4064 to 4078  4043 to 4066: -0.38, 18.3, 18.2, 17.5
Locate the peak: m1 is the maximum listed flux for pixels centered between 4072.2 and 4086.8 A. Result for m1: 17.71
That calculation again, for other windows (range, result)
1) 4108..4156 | 19.1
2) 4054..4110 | 18.32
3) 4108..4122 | 18.28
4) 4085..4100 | 17.56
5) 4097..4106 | 13.19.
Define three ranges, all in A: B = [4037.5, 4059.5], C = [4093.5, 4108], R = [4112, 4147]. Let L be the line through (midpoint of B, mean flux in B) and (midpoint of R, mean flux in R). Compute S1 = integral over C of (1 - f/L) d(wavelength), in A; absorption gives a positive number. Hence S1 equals 3.3 A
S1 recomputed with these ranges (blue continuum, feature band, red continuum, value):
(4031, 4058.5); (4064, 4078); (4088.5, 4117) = -0.3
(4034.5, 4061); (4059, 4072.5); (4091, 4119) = 0.0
